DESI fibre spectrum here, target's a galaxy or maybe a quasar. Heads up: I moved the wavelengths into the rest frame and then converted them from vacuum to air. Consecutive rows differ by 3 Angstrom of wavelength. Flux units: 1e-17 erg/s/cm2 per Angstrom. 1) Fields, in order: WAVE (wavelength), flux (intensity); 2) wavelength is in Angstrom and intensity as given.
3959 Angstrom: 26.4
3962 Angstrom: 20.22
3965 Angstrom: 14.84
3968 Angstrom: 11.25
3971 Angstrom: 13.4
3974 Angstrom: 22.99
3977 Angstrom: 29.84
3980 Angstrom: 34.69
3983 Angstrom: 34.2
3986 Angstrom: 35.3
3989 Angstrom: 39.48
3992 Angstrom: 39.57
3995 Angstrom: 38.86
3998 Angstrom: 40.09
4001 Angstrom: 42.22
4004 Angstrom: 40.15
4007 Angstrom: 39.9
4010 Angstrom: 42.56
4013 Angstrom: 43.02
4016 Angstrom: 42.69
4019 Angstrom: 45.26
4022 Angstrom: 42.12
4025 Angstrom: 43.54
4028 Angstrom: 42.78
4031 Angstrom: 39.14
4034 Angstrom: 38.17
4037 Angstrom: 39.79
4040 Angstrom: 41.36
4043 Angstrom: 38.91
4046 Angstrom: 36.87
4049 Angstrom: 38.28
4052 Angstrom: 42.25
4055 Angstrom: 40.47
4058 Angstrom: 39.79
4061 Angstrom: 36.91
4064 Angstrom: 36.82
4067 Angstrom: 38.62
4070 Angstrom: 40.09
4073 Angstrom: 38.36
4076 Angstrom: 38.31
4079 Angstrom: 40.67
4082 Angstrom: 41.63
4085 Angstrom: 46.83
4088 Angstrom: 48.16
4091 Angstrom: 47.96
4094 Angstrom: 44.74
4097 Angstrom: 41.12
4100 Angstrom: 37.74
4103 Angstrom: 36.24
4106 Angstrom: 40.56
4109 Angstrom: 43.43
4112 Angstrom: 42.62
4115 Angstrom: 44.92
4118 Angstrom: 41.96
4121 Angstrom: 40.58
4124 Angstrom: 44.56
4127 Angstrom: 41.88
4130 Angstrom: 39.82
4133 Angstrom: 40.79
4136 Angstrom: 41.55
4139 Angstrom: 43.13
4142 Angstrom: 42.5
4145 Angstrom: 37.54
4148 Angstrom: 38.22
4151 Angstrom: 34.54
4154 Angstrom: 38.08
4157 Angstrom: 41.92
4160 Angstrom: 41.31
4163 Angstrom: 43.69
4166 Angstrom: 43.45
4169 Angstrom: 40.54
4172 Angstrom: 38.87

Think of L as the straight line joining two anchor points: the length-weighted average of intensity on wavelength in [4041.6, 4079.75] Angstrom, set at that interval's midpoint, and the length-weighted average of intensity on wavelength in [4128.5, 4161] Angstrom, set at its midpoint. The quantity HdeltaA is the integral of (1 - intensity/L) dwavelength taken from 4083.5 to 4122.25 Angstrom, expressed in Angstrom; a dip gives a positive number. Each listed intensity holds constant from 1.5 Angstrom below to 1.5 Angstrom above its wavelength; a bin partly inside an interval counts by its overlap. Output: -3.37 Angstrom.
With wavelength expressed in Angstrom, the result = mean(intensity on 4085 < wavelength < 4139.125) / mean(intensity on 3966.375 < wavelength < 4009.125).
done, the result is 1.28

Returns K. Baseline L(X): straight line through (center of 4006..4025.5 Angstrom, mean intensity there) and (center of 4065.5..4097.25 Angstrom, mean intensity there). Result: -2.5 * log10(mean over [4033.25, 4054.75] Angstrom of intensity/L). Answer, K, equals 0.08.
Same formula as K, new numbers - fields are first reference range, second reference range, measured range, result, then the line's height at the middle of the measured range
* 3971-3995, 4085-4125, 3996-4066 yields -0.111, 36.7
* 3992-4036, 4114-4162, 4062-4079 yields 0.069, 41.1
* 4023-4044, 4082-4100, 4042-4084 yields 0.092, 42.7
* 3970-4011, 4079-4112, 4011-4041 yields -0.108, 37.9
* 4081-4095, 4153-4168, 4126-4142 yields 0.046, 43.3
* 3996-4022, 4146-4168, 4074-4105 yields -0.034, 40.9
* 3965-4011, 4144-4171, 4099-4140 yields -0.083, 38.4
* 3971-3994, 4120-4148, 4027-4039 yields -0.130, 35.4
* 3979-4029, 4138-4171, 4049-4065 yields 0.032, 40.4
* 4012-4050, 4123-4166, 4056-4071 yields 0.066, 40.9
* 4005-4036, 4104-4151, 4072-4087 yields 0.002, 41.6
